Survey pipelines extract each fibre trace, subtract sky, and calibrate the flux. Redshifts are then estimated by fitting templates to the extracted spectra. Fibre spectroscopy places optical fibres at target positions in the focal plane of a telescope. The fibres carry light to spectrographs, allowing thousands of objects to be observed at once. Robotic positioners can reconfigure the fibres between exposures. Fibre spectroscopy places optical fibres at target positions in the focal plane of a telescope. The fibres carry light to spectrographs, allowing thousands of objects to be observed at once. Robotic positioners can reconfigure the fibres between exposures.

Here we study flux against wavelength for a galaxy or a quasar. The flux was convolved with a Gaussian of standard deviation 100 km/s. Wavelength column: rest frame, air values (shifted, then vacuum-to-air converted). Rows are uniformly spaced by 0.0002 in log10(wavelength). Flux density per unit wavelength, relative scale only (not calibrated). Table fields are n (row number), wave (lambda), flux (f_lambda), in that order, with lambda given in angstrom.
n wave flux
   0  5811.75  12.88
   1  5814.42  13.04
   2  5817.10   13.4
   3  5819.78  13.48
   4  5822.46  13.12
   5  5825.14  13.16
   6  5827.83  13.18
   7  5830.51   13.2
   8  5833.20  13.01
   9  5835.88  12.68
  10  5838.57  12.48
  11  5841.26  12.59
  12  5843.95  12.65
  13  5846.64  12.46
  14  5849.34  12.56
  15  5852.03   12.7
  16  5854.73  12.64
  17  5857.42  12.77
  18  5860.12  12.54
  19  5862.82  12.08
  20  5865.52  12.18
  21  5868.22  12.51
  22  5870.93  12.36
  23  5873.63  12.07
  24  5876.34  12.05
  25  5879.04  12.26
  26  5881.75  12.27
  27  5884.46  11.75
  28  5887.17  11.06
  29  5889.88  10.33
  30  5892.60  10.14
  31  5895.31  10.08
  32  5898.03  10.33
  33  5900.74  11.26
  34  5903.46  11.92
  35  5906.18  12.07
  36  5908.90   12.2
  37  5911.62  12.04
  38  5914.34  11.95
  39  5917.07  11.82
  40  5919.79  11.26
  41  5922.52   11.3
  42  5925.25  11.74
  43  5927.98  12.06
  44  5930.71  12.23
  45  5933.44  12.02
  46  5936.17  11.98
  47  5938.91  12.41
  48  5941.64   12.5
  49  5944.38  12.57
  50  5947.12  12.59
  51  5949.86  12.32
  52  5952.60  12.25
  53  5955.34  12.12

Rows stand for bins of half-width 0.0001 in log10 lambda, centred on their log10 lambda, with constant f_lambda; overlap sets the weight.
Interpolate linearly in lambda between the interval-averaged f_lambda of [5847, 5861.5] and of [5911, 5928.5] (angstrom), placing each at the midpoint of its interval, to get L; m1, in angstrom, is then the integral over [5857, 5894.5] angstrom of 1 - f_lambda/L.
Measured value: 1.5 angstrom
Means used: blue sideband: 12.6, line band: 11.8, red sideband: 11.7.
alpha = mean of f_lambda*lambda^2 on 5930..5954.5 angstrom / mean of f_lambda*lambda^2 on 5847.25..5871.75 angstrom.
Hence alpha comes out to 1.02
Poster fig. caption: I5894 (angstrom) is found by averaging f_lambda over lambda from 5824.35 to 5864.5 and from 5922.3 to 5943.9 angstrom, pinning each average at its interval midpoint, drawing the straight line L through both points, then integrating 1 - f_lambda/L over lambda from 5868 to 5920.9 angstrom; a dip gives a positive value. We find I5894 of 3.38 angstrom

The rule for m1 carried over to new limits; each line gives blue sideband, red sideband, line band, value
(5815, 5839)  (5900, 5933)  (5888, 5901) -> 1.9 angstrom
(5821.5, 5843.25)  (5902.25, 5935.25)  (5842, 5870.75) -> 0.3 angstrom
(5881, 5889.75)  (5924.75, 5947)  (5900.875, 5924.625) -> 0.2 angstrom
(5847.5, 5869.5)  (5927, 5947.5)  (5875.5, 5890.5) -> 0.9 angstrom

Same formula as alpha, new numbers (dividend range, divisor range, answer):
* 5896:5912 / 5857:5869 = 0.95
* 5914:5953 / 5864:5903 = 1.07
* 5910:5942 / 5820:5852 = 0.96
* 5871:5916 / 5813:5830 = 0.89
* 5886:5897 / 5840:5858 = 0.83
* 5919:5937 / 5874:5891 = 1.03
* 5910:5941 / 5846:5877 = 0.98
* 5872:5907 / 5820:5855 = 0.90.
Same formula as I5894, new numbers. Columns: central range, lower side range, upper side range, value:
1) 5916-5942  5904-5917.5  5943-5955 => 0.6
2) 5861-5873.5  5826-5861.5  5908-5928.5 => 0.2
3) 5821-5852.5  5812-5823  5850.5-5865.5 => 0.2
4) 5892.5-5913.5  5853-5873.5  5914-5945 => 1.4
